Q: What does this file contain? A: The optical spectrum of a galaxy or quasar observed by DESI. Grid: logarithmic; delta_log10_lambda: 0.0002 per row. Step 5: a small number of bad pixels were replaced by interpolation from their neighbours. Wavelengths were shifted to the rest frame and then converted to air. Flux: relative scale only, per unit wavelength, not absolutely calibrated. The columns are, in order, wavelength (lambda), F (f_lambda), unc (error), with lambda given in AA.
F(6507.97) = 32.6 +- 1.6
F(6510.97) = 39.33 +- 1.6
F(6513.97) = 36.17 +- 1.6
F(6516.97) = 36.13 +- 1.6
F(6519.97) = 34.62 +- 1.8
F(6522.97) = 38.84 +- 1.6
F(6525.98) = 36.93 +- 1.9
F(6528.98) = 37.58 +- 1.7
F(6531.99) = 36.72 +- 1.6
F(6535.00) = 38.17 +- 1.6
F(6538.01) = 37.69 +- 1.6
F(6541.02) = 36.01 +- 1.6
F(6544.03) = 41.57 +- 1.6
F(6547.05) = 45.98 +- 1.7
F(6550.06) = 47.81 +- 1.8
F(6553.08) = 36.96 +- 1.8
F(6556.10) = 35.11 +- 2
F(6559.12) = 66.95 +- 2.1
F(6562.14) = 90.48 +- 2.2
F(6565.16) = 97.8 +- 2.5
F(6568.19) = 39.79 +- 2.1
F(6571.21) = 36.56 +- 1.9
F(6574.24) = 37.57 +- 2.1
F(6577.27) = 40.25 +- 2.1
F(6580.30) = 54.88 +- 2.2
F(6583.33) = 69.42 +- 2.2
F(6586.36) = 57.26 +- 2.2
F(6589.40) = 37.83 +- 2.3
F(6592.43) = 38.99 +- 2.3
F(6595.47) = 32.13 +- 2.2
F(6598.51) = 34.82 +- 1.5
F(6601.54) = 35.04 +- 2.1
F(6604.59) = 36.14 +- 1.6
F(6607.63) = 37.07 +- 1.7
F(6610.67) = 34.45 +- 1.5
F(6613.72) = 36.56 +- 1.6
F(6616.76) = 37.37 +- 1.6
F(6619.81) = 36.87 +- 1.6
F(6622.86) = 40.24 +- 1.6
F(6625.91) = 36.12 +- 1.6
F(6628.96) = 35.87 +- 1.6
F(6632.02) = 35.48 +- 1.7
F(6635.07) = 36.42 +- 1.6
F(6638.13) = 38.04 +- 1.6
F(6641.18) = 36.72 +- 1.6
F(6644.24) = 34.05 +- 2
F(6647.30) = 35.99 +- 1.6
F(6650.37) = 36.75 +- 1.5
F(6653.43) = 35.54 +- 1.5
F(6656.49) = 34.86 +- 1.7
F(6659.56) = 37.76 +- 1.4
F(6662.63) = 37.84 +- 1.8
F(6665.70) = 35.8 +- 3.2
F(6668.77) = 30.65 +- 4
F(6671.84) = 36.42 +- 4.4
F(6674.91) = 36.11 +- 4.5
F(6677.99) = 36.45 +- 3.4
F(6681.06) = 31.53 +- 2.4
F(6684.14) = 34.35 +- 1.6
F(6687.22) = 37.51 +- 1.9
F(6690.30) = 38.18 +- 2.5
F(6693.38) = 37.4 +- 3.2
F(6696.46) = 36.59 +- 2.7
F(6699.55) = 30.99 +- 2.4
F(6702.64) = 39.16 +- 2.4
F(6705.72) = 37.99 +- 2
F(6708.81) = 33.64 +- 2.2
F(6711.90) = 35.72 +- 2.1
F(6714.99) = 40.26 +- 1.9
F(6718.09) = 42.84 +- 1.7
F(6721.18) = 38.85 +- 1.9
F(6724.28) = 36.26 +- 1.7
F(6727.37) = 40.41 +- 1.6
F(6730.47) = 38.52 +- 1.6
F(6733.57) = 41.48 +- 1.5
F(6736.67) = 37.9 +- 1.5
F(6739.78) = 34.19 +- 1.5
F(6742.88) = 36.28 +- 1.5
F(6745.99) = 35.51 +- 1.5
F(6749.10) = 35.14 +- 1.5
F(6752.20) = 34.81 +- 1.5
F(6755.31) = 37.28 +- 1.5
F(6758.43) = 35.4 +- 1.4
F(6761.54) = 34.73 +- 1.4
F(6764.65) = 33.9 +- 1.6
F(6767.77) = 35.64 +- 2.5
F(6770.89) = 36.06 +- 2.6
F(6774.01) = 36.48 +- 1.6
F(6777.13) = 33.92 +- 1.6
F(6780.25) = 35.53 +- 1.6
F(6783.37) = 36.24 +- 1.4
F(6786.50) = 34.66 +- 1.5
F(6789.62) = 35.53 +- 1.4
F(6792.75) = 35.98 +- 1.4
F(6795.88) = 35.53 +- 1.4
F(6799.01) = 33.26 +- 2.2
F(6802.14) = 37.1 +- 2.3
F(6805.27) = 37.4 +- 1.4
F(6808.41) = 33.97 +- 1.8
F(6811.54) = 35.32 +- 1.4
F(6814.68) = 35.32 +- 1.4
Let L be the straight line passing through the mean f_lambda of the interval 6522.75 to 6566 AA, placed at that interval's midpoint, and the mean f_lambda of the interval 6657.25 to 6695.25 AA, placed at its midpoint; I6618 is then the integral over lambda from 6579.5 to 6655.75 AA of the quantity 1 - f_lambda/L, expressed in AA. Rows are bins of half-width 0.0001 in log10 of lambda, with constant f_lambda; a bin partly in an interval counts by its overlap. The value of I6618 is 4.2 AA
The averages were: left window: 47.8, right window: 35.8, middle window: 39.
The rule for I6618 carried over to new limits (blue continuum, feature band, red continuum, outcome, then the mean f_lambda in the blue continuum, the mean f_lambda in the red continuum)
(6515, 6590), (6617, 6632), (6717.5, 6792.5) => 2.1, 46.8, 36.5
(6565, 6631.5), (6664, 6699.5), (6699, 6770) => 3.1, 41.6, 36.9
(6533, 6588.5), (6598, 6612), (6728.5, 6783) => 3.4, 50.3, 36.1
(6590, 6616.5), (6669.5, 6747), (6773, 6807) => -2.7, 35.8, 35.6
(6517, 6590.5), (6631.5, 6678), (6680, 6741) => 5.5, 47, 37.2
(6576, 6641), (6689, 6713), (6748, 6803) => 0.8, 40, 35.4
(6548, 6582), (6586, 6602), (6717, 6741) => 3.9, 53.1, 38.8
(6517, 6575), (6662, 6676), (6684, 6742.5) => 1.6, 45.8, 37.5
